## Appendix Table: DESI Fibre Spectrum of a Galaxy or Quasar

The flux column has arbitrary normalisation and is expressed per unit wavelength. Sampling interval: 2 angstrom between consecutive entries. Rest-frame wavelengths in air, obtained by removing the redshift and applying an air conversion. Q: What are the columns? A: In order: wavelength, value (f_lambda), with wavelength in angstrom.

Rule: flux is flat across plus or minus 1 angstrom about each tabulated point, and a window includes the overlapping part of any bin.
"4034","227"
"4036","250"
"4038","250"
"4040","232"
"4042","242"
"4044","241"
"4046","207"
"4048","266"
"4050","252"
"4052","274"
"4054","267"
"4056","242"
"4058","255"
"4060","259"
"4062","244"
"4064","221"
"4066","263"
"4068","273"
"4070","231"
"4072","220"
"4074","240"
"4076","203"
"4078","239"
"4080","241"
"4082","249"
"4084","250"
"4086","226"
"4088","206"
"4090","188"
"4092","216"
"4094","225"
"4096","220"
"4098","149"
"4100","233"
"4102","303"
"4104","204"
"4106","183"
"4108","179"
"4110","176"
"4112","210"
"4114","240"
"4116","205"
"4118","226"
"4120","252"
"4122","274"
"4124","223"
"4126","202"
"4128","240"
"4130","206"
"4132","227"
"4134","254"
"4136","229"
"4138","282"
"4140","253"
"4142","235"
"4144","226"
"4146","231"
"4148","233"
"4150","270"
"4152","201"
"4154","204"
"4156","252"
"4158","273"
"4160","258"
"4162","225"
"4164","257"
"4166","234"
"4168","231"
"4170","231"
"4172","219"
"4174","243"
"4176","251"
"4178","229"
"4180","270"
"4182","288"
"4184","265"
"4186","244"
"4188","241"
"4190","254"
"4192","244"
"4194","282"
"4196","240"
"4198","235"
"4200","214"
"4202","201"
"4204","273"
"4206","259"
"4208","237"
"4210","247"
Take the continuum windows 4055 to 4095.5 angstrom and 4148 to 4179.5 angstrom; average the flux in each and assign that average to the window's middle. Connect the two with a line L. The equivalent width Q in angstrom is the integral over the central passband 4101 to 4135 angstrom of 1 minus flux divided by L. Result 1.8 angstrom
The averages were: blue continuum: 234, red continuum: 239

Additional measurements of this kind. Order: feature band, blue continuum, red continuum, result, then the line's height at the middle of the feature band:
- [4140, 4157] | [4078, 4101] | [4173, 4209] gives 0.2 angstrom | 236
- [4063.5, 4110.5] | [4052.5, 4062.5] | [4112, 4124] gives 4.4 angstrom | 245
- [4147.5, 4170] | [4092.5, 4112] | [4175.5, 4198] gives 0.0 angstrom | 239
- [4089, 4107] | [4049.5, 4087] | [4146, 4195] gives 2.3 angstrom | 245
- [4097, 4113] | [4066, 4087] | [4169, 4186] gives 2.4 angstrom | 241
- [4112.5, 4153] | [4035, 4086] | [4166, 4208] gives 1.6 angstrom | 245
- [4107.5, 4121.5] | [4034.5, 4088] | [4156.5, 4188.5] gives 1.7 angstrom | 245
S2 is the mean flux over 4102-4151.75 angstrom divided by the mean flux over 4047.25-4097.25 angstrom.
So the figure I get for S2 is 0.96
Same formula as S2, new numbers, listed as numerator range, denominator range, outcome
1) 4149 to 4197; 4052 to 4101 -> 1.06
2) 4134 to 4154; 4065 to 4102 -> 1.05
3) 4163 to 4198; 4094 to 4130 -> 1.13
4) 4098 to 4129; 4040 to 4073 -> 0.90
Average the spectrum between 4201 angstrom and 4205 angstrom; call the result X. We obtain 237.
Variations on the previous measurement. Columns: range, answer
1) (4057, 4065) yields 245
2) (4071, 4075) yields 230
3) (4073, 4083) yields 234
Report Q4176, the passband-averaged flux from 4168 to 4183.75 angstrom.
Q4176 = 247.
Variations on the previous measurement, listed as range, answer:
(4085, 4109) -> 211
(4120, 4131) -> 231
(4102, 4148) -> 227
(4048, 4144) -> 232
